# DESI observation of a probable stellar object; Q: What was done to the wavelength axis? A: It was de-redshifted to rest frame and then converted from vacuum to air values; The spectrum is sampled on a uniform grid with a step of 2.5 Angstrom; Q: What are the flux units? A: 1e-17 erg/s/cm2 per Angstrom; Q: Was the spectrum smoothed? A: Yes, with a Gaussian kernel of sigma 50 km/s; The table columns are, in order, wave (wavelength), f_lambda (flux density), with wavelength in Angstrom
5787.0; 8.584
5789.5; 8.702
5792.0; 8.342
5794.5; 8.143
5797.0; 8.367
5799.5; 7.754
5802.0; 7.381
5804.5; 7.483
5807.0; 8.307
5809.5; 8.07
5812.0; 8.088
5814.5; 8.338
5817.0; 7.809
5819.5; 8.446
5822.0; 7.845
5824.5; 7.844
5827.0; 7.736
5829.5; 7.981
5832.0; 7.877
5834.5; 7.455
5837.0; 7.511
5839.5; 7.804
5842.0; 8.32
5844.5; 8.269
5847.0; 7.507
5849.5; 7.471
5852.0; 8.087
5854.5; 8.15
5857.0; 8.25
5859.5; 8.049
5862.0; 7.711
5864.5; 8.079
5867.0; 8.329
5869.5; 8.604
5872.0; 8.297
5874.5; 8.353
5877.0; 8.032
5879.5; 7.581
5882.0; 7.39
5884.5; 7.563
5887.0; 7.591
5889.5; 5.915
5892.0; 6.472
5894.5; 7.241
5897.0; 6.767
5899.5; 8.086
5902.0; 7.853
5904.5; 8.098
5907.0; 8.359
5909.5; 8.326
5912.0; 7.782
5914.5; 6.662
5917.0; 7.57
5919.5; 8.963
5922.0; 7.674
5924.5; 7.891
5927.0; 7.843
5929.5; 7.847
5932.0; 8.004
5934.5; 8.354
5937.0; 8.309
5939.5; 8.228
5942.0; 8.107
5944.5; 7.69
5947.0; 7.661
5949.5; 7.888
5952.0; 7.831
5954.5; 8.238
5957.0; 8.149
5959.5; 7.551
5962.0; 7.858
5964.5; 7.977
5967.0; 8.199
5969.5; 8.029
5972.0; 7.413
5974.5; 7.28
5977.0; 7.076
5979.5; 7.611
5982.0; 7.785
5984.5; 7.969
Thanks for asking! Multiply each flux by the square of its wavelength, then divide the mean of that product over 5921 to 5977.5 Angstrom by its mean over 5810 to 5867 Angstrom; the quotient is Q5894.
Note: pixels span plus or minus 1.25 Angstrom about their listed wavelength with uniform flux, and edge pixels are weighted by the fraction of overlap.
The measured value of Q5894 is 1.0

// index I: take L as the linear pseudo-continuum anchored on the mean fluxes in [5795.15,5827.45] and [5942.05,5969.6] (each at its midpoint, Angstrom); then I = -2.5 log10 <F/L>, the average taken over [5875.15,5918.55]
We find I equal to 0.06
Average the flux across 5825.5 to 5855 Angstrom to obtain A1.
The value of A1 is 7.84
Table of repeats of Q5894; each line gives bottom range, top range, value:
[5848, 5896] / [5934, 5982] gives 1.05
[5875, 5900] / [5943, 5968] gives 1.11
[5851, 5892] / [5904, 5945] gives 1.04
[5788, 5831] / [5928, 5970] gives 1.04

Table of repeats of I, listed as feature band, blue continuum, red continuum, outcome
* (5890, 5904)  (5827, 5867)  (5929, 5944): 0.11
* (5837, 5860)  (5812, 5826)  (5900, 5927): 0.01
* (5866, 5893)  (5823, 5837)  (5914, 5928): 0.02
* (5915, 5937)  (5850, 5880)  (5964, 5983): -0.02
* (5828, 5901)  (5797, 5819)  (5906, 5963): 0.03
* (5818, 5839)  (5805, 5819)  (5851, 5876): 0.04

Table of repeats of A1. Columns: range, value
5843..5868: 7.99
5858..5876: 8.2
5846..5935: 7.79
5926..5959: 8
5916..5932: 7.97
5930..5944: 8.15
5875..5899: 7.24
